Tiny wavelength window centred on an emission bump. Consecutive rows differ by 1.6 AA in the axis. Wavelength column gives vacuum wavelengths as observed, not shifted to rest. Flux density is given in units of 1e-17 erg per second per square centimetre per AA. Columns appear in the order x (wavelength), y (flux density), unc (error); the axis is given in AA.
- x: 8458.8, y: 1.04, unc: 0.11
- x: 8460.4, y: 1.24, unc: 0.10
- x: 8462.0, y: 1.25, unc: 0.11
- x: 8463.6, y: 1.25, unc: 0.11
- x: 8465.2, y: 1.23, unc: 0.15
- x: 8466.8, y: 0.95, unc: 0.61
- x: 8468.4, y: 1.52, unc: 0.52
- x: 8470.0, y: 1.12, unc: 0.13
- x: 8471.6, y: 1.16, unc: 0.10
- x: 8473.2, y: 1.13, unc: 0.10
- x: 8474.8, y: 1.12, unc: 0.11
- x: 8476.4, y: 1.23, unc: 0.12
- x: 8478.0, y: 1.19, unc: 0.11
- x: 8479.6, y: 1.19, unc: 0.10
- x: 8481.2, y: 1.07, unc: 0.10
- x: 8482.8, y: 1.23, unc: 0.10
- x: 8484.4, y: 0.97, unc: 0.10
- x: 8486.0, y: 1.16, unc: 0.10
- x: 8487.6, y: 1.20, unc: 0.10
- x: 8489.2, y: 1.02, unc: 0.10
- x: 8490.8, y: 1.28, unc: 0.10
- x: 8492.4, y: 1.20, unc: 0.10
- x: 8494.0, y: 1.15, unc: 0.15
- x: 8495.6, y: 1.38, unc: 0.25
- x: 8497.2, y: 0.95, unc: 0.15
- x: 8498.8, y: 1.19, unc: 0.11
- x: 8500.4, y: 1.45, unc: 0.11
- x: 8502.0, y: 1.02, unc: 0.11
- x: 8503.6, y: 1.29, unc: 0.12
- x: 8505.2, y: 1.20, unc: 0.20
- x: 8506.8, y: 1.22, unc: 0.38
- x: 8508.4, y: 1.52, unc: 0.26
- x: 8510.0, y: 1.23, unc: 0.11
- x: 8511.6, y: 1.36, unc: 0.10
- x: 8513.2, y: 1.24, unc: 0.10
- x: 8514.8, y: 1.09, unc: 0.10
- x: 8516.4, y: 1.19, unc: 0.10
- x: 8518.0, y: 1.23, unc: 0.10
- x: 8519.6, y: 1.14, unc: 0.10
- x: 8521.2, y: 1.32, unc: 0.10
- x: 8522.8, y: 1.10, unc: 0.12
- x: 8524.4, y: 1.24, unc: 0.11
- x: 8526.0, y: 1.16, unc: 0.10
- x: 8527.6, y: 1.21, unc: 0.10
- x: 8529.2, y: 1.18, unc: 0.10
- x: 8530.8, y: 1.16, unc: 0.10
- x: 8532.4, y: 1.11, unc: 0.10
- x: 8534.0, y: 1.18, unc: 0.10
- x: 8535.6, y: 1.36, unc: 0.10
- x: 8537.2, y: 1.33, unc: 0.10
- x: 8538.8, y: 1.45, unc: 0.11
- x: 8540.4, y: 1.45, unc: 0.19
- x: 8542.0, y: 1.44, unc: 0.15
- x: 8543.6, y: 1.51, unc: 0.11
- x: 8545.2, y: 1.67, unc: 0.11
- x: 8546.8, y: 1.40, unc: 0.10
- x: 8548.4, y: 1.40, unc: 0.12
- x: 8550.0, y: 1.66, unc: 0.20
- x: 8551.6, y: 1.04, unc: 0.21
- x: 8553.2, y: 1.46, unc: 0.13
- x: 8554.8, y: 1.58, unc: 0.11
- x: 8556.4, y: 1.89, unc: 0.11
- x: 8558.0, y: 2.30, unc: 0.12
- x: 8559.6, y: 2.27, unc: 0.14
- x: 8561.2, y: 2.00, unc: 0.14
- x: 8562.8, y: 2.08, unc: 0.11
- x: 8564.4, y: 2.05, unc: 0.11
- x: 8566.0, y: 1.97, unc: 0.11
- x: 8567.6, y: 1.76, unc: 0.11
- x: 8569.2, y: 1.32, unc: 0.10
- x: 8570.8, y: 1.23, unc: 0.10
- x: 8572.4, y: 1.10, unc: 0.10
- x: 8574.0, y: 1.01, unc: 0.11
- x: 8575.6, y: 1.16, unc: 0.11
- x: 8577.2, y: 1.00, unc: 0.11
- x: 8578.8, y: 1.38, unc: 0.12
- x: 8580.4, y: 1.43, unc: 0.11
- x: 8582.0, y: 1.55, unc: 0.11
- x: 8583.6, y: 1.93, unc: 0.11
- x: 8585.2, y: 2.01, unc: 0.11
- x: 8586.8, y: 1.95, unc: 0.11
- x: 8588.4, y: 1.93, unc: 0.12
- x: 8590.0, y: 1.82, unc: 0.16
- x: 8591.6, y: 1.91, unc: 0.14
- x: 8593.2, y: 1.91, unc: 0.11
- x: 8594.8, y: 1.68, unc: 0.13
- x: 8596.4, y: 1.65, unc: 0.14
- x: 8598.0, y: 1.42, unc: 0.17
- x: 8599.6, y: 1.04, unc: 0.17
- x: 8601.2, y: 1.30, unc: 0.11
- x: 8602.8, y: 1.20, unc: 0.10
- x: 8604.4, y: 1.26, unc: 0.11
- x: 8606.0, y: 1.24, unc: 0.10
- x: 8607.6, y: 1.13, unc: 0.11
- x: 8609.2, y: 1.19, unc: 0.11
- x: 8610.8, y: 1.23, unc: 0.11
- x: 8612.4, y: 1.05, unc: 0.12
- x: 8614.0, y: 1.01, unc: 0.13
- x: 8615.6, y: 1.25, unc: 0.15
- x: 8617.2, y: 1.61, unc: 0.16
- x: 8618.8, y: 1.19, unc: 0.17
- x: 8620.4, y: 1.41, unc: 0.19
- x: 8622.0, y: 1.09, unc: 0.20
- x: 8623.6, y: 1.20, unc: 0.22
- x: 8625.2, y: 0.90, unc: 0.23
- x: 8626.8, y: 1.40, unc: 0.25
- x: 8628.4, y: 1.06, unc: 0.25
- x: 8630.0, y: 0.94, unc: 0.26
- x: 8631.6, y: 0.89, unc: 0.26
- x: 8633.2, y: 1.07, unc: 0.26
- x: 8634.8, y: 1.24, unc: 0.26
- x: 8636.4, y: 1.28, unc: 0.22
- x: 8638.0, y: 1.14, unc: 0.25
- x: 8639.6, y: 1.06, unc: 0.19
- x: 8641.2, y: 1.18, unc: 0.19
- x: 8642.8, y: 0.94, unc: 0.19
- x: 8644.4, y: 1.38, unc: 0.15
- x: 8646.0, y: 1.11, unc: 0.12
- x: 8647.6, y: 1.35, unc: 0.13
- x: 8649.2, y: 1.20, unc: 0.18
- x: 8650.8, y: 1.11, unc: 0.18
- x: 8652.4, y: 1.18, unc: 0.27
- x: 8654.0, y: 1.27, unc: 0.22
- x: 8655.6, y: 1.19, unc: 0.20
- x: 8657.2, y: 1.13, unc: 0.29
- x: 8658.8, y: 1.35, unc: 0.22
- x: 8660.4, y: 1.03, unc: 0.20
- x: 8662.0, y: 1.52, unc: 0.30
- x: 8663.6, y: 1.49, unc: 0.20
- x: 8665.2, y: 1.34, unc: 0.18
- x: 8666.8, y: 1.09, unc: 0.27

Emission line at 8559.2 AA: H-alpha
